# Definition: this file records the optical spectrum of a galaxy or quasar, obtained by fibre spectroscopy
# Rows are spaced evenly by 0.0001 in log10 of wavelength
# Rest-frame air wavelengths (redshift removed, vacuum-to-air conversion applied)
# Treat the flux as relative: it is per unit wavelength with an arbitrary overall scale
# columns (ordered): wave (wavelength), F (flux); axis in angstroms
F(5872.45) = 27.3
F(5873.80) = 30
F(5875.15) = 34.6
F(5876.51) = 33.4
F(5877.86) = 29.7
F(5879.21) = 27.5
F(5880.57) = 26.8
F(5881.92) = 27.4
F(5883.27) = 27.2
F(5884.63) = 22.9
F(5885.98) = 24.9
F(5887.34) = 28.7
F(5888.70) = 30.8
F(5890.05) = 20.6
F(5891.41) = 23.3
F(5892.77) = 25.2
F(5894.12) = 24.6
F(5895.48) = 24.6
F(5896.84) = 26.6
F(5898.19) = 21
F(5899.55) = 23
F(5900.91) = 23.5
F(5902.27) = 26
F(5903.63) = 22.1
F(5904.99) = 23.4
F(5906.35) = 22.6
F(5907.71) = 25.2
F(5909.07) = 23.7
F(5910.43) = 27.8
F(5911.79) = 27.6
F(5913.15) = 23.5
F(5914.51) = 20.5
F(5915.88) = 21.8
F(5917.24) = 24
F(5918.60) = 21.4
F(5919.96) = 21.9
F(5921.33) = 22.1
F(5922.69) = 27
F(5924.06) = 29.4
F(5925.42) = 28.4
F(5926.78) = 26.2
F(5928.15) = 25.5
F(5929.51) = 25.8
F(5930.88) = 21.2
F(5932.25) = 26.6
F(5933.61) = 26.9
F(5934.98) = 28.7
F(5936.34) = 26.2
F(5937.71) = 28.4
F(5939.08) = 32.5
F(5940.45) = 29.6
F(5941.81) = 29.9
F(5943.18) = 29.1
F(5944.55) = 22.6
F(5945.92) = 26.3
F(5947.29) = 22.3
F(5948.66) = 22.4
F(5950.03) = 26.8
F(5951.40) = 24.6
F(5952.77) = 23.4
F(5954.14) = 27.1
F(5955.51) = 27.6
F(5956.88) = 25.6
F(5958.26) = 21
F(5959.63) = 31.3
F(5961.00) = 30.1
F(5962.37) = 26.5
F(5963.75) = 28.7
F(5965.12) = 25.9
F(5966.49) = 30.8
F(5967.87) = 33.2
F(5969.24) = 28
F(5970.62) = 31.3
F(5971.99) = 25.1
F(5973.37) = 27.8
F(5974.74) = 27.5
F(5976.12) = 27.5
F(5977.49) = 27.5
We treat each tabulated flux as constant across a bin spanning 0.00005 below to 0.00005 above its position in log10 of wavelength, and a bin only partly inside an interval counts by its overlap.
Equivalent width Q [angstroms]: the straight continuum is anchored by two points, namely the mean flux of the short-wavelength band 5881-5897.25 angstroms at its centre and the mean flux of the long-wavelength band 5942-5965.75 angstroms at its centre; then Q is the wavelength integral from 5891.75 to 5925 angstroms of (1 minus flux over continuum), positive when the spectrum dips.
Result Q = 2.0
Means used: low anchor 25.6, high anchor 26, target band 24.1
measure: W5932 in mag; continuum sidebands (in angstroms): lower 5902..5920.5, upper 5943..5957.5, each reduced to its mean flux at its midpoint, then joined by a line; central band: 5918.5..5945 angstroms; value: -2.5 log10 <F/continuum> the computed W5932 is -0.09 mag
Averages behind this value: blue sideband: 23.6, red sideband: 25.1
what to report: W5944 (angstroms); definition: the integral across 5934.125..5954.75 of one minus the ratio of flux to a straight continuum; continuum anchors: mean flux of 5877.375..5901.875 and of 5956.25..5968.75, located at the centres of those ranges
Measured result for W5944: 0.6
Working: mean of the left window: 25.4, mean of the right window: 28.1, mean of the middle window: 26.7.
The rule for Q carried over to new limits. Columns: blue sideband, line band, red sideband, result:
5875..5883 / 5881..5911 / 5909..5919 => 2.2 angstroms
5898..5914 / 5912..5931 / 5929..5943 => 1.2 angstroms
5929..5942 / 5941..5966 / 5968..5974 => 1.6 angstroms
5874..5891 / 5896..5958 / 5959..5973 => 7.1 angstroms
